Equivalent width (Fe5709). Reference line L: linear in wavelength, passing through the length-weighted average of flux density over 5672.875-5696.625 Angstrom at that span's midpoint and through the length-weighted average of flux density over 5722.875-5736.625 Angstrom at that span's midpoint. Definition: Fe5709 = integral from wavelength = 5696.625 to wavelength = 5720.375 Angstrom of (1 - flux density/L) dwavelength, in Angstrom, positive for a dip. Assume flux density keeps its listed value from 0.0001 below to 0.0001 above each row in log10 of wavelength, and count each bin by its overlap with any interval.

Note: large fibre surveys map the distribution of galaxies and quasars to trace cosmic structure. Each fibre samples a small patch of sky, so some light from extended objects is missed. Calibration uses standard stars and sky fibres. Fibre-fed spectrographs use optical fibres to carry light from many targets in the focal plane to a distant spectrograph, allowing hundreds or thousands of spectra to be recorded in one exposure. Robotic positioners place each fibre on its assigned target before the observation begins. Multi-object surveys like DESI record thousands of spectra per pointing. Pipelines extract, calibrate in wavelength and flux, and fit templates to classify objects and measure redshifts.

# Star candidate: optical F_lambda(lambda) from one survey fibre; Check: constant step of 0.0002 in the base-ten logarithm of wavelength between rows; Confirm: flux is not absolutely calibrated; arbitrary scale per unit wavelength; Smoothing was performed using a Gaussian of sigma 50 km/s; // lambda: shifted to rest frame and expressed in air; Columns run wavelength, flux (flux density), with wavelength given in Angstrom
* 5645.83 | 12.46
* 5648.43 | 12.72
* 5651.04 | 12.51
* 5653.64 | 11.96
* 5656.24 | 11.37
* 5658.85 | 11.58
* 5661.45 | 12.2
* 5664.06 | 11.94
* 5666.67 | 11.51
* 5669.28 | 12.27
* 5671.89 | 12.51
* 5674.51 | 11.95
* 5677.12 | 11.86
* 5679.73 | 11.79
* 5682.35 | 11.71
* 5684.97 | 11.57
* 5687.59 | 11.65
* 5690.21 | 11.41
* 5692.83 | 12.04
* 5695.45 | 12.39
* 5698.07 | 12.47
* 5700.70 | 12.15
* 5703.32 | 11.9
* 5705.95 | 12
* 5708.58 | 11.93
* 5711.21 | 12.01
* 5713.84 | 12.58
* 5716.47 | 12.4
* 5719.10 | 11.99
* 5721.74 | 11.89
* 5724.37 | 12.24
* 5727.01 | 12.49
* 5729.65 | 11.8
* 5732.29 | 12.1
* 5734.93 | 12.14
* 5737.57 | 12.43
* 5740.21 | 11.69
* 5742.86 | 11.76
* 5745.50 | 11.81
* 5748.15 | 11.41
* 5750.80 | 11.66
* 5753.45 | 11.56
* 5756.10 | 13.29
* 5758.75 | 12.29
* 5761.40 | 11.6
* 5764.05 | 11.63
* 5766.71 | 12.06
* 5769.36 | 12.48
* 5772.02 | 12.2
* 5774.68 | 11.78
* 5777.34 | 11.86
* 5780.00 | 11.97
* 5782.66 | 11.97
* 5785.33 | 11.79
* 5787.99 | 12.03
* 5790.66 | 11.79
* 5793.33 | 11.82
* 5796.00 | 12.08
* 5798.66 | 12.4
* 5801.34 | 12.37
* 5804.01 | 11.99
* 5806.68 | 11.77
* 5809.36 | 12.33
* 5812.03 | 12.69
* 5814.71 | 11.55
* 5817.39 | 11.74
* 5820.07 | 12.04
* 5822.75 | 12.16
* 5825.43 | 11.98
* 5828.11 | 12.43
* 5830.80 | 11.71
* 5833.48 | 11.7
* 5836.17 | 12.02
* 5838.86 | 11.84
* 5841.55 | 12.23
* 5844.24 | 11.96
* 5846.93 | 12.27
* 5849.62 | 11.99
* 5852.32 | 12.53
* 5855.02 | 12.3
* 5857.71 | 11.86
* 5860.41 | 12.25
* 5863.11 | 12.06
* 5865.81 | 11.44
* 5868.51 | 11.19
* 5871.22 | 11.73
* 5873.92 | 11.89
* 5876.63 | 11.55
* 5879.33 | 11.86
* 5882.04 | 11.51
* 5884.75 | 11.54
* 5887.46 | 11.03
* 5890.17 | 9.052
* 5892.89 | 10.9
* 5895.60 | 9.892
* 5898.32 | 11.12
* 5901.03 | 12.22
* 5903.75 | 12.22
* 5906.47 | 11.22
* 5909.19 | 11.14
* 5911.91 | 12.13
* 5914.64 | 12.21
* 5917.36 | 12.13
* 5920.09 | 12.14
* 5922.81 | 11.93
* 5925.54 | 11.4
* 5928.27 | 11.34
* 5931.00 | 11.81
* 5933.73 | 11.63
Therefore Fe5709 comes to -0.3 Angstrom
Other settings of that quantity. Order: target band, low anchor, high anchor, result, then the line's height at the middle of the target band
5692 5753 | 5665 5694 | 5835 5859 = -0.7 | 11.9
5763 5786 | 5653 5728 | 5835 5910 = -0.3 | 11.8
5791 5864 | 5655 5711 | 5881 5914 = -4.2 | 11.4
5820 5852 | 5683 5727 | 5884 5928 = -1.2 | 11.6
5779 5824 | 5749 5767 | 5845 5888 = -0.4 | 11.9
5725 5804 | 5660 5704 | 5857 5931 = -1.5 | 11.8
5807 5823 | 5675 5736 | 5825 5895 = -0.4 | 11.8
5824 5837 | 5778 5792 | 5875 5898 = -0.6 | 11.5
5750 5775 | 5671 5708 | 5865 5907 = -0.8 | 11.7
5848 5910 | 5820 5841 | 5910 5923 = 2.8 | 12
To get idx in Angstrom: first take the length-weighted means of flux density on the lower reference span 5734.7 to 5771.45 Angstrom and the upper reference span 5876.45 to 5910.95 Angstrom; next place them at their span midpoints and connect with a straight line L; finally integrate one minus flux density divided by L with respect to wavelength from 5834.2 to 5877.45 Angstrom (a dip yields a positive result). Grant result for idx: -2.1 Angstrom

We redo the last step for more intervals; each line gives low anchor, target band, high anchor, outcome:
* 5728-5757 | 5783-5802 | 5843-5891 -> -0.3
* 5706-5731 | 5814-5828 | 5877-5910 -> -0.5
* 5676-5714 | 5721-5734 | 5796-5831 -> -0.1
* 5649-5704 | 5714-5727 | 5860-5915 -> -0.4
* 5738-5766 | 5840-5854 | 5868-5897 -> -1.1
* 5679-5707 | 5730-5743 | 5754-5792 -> 0.0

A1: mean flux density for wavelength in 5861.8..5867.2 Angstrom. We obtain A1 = 11.7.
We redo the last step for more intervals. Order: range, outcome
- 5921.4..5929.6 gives 11.6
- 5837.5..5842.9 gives 12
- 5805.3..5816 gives 12.1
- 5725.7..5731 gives 12.1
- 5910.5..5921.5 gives 12.1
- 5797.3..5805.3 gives 12.3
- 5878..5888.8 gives 11.5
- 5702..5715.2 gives 12.1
